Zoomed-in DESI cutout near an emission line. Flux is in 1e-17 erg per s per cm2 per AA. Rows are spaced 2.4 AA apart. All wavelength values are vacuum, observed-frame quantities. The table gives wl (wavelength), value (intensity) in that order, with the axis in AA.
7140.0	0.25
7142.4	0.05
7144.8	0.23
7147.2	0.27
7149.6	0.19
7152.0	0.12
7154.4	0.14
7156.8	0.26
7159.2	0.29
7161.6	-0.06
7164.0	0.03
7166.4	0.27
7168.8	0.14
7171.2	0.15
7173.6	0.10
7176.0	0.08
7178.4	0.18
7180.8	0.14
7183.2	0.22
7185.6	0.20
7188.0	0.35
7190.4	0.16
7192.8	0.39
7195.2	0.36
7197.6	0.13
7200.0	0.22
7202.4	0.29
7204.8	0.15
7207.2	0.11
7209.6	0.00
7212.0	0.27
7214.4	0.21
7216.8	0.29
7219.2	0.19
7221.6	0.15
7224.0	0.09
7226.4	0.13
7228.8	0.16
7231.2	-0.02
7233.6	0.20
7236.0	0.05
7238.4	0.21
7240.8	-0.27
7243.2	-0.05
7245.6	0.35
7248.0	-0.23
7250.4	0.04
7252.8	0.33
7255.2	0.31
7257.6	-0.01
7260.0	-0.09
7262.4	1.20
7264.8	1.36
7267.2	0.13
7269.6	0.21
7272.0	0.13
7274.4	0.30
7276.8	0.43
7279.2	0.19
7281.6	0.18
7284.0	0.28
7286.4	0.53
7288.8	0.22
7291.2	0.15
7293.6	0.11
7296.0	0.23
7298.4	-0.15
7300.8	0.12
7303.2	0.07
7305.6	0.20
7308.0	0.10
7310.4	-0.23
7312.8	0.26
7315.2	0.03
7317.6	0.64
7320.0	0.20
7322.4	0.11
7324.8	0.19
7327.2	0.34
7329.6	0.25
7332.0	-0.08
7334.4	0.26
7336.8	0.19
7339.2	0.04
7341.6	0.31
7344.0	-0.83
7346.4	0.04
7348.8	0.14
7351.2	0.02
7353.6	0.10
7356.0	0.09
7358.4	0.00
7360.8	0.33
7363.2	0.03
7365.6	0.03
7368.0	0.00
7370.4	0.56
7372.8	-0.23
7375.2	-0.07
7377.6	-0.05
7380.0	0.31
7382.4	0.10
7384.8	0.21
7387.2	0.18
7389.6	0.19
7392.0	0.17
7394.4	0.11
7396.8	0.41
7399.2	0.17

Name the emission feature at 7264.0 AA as H-alpha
